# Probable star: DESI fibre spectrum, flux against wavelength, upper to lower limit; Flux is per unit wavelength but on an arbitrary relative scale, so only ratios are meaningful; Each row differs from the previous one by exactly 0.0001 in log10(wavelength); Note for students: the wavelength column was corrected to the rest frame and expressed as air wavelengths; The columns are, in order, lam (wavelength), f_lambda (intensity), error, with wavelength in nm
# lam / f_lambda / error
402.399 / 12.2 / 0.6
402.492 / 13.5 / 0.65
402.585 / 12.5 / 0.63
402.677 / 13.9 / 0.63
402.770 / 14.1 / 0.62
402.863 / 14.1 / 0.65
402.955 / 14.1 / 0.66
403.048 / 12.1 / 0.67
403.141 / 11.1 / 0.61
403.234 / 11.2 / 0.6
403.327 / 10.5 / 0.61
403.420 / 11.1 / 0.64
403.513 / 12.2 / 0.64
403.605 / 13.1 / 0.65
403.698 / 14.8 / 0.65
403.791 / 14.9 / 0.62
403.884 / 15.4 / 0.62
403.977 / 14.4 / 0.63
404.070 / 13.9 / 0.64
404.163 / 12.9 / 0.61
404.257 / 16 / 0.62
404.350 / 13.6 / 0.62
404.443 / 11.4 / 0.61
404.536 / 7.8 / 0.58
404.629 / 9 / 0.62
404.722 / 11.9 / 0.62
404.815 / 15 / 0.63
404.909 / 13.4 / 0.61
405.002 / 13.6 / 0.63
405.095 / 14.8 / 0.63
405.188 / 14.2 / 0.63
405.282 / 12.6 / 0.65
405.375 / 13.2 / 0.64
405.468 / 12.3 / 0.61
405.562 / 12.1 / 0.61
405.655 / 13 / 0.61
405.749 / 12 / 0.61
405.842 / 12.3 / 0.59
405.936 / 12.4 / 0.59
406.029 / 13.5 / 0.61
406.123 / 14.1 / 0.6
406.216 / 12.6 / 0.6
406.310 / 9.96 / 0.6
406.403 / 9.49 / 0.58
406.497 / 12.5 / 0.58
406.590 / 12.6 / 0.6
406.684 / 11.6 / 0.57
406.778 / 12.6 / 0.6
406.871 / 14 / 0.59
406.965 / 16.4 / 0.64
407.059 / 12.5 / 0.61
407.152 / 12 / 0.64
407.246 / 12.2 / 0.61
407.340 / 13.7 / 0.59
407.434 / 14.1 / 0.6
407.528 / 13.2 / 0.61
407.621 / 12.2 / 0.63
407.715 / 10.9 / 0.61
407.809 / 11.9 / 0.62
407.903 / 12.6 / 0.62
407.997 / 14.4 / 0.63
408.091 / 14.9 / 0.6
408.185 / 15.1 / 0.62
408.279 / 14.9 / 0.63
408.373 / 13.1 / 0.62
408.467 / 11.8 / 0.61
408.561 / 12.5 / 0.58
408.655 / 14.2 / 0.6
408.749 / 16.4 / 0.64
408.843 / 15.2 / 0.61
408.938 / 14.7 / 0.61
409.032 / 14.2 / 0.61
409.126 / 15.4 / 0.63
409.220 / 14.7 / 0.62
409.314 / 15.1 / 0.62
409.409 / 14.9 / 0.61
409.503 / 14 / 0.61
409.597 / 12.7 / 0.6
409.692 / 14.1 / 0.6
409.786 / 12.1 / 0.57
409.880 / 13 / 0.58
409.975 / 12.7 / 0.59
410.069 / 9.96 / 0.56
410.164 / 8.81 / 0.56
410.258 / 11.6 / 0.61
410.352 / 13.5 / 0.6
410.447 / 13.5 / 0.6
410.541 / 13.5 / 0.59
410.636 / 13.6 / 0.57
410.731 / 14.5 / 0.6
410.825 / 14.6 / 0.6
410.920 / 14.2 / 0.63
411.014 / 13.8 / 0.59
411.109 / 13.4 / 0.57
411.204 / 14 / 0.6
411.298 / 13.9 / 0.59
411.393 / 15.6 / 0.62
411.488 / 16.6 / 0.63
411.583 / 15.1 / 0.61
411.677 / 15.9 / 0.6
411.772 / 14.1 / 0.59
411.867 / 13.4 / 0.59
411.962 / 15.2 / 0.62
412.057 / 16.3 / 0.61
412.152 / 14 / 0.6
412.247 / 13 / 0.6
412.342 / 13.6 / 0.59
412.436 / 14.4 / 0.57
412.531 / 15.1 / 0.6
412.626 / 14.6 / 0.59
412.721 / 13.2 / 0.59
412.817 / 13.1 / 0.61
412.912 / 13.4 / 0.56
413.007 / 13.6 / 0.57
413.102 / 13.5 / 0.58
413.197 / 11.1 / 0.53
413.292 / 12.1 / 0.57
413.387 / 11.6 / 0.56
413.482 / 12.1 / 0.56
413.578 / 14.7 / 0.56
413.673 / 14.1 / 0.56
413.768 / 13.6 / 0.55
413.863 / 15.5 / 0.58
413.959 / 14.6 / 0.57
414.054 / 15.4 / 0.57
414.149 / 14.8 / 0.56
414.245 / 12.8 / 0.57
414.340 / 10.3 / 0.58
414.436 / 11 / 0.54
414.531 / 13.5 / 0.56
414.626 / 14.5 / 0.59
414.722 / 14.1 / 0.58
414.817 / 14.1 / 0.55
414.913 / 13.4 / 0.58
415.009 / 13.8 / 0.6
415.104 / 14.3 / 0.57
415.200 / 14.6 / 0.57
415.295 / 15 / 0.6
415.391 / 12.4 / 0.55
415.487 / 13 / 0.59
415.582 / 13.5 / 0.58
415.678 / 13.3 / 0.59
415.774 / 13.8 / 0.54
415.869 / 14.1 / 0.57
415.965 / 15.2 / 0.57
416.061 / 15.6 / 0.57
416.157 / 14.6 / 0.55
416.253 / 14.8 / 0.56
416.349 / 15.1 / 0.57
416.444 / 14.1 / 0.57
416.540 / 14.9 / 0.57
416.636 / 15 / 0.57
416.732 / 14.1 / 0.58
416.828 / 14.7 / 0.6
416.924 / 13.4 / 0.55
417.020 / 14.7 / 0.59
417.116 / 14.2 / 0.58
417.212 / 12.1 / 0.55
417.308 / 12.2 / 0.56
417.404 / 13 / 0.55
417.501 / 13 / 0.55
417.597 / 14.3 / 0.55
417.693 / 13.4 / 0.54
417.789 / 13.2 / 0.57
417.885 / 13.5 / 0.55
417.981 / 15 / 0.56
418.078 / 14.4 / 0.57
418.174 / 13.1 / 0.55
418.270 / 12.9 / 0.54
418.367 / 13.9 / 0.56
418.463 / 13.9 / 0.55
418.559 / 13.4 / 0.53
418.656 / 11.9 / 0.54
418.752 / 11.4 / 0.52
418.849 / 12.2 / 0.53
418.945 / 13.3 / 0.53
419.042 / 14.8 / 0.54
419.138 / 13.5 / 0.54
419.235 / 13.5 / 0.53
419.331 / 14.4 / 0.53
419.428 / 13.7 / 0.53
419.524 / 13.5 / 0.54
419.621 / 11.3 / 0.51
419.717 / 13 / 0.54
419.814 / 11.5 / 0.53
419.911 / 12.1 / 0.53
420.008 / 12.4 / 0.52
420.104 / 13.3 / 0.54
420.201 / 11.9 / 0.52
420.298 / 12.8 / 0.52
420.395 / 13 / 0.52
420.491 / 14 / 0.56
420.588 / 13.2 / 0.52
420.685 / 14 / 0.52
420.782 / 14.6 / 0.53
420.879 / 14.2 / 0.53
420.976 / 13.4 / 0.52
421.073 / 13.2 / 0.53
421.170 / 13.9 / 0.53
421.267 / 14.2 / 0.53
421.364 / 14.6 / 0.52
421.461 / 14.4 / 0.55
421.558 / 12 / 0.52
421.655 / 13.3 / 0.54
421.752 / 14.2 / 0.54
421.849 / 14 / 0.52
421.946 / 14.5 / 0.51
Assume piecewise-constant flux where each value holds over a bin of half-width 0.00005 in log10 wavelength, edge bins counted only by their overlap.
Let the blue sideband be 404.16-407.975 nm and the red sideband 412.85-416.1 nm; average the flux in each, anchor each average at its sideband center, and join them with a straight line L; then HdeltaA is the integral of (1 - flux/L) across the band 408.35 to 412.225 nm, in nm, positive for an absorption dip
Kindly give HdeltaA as -0.23 nm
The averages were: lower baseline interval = 12.6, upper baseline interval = 13.6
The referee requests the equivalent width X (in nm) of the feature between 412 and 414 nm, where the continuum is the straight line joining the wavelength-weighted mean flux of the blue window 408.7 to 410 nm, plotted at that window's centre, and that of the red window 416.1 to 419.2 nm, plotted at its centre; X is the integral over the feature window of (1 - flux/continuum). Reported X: 0.05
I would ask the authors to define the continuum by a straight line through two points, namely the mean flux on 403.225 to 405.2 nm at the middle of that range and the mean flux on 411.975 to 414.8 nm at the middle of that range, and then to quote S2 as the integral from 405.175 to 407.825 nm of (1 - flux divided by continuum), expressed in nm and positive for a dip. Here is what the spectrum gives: 0.10 nm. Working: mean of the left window 13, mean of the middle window 12.6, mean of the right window 13.6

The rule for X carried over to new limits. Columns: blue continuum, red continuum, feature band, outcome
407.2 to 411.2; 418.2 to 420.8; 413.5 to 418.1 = -0.244 nm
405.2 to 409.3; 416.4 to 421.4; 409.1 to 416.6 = -0.278 nm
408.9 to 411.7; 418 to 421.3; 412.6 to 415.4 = 0.012 nm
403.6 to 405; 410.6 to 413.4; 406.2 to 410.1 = 0.095 nm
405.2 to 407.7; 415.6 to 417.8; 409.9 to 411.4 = 0.011 nm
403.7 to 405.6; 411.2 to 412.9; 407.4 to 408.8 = 0.031 nm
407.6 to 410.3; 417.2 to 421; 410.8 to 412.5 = -0.148 nm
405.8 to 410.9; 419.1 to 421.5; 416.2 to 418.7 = -0.089 nm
